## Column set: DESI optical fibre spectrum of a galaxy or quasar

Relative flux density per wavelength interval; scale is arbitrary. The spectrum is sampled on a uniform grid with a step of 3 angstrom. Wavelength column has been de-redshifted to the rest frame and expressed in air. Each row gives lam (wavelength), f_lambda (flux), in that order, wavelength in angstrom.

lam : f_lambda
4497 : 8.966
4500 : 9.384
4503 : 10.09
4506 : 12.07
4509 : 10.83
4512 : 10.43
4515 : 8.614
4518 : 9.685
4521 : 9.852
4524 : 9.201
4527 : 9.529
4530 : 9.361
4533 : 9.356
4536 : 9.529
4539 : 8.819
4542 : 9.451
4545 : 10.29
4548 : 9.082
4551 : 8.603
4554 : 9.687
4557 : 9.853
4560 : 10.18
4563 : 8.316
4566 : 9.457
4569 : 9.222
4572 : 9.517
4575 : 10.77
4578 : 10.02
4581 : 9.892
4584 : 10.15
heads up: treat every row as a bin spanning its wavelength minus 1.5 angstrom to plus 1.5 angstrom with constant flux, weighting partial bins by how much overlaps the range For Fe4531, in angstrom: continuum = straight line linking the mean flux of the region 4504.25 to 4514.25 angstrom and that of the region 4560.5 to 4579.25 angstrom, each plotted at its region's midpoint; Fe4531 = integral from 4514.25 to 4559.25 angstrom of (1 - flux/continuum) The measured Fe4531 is 3.80 angstrom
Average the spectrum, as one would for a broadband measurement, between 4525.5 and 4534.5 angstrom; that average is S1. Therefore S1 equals 9.42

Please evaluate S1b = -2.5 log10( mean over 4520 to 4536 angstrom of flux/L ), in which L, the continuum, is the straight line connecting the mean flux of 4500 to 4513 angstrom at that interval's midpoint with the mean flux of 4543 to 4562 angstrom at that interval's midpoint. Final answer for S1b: 0.08 mag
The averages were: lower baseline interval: 10.7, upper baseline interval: 9.58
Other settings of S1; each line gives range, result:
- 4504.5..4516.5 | 10.5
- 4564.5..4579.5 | 9.8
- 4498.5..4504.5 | 9.74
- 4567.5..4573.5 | 9.37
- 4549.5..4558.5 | 9.38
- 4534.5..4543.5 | 9.27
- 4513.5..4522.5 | 9.38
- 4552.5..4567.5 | 9.5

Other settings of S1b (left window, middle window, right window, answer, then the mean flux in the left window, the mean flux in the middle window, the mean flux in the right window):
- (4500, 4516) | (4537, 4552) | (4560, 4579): 0.071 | 10.4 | 9.28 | 9.59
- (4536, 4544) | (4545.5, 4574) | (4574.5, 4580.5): 0.046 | 9.28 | 9.38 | 10.2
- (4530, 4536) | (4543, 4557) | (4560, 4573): -0.017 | 9.4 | 9.46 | 9.23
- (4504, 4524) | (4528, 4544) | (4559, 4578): 0.067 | 10.2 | 9.34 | 9.6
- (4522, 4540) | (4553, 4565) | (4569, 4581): 0.026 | 9.33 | 9.5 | 9.97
